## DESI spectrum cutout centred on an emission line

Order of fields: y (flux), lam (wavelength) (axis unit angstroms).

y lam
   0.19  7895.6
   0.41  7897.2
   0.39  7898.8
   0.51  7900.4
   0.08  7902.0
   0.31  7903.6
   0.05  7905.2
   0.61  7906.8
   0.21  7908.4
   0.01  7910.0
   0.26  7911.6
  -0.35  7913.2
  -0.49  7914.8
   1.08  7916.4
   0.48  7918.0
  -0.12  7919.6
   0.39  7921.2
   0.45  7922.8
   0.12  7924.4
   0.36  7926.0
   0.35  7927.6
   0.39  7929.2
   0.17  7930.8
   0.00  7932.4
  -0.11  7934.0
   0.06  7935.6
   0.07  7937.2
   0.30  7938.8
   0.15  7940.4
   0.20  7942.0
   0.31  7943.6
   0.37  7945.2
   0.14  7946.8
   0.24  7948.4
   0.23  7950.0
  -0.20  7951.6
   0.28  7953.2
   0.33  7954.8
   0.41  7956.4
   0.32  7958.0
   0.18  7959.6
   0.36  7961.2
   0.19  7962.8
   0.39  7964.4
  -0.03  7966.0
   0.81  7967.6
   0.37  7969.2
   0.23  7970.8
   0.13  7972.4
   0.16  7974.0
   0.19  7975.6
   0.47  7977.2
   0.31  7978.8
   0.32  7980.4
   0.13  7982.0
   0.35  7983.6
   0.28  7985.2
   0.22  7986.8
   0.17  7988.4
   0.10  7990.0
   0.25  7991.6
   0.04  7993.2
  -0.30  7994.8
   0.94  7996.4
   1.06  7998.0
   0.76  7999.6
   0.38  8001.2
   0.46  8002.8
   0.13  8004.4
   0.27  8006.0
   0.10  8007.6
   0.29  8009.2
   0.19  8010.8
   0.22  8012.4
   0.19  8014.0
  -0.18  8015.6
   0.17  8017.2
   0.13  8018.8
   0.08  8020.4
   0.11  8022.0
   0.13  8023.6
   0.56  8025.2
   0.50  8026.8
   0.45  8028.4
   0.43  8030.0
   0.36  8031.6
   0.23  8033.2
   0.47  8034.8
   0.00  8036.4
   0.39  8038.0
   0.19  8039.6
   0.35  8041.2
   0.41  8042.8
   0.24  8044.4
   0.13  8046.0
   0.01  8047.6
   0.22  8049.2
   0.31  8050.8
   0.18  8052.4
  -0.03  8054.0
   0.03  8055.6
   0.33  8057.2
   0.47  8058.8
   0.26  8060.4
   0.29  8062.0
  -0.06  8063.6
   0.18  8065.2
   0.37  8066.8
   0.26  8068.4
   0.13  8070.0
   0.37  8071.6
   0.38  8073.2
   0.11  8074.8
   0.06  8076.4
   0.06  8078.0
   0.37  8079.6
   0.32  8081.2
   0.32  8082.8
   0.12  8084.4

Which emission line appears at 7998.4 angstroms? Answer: H-gamma 4340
